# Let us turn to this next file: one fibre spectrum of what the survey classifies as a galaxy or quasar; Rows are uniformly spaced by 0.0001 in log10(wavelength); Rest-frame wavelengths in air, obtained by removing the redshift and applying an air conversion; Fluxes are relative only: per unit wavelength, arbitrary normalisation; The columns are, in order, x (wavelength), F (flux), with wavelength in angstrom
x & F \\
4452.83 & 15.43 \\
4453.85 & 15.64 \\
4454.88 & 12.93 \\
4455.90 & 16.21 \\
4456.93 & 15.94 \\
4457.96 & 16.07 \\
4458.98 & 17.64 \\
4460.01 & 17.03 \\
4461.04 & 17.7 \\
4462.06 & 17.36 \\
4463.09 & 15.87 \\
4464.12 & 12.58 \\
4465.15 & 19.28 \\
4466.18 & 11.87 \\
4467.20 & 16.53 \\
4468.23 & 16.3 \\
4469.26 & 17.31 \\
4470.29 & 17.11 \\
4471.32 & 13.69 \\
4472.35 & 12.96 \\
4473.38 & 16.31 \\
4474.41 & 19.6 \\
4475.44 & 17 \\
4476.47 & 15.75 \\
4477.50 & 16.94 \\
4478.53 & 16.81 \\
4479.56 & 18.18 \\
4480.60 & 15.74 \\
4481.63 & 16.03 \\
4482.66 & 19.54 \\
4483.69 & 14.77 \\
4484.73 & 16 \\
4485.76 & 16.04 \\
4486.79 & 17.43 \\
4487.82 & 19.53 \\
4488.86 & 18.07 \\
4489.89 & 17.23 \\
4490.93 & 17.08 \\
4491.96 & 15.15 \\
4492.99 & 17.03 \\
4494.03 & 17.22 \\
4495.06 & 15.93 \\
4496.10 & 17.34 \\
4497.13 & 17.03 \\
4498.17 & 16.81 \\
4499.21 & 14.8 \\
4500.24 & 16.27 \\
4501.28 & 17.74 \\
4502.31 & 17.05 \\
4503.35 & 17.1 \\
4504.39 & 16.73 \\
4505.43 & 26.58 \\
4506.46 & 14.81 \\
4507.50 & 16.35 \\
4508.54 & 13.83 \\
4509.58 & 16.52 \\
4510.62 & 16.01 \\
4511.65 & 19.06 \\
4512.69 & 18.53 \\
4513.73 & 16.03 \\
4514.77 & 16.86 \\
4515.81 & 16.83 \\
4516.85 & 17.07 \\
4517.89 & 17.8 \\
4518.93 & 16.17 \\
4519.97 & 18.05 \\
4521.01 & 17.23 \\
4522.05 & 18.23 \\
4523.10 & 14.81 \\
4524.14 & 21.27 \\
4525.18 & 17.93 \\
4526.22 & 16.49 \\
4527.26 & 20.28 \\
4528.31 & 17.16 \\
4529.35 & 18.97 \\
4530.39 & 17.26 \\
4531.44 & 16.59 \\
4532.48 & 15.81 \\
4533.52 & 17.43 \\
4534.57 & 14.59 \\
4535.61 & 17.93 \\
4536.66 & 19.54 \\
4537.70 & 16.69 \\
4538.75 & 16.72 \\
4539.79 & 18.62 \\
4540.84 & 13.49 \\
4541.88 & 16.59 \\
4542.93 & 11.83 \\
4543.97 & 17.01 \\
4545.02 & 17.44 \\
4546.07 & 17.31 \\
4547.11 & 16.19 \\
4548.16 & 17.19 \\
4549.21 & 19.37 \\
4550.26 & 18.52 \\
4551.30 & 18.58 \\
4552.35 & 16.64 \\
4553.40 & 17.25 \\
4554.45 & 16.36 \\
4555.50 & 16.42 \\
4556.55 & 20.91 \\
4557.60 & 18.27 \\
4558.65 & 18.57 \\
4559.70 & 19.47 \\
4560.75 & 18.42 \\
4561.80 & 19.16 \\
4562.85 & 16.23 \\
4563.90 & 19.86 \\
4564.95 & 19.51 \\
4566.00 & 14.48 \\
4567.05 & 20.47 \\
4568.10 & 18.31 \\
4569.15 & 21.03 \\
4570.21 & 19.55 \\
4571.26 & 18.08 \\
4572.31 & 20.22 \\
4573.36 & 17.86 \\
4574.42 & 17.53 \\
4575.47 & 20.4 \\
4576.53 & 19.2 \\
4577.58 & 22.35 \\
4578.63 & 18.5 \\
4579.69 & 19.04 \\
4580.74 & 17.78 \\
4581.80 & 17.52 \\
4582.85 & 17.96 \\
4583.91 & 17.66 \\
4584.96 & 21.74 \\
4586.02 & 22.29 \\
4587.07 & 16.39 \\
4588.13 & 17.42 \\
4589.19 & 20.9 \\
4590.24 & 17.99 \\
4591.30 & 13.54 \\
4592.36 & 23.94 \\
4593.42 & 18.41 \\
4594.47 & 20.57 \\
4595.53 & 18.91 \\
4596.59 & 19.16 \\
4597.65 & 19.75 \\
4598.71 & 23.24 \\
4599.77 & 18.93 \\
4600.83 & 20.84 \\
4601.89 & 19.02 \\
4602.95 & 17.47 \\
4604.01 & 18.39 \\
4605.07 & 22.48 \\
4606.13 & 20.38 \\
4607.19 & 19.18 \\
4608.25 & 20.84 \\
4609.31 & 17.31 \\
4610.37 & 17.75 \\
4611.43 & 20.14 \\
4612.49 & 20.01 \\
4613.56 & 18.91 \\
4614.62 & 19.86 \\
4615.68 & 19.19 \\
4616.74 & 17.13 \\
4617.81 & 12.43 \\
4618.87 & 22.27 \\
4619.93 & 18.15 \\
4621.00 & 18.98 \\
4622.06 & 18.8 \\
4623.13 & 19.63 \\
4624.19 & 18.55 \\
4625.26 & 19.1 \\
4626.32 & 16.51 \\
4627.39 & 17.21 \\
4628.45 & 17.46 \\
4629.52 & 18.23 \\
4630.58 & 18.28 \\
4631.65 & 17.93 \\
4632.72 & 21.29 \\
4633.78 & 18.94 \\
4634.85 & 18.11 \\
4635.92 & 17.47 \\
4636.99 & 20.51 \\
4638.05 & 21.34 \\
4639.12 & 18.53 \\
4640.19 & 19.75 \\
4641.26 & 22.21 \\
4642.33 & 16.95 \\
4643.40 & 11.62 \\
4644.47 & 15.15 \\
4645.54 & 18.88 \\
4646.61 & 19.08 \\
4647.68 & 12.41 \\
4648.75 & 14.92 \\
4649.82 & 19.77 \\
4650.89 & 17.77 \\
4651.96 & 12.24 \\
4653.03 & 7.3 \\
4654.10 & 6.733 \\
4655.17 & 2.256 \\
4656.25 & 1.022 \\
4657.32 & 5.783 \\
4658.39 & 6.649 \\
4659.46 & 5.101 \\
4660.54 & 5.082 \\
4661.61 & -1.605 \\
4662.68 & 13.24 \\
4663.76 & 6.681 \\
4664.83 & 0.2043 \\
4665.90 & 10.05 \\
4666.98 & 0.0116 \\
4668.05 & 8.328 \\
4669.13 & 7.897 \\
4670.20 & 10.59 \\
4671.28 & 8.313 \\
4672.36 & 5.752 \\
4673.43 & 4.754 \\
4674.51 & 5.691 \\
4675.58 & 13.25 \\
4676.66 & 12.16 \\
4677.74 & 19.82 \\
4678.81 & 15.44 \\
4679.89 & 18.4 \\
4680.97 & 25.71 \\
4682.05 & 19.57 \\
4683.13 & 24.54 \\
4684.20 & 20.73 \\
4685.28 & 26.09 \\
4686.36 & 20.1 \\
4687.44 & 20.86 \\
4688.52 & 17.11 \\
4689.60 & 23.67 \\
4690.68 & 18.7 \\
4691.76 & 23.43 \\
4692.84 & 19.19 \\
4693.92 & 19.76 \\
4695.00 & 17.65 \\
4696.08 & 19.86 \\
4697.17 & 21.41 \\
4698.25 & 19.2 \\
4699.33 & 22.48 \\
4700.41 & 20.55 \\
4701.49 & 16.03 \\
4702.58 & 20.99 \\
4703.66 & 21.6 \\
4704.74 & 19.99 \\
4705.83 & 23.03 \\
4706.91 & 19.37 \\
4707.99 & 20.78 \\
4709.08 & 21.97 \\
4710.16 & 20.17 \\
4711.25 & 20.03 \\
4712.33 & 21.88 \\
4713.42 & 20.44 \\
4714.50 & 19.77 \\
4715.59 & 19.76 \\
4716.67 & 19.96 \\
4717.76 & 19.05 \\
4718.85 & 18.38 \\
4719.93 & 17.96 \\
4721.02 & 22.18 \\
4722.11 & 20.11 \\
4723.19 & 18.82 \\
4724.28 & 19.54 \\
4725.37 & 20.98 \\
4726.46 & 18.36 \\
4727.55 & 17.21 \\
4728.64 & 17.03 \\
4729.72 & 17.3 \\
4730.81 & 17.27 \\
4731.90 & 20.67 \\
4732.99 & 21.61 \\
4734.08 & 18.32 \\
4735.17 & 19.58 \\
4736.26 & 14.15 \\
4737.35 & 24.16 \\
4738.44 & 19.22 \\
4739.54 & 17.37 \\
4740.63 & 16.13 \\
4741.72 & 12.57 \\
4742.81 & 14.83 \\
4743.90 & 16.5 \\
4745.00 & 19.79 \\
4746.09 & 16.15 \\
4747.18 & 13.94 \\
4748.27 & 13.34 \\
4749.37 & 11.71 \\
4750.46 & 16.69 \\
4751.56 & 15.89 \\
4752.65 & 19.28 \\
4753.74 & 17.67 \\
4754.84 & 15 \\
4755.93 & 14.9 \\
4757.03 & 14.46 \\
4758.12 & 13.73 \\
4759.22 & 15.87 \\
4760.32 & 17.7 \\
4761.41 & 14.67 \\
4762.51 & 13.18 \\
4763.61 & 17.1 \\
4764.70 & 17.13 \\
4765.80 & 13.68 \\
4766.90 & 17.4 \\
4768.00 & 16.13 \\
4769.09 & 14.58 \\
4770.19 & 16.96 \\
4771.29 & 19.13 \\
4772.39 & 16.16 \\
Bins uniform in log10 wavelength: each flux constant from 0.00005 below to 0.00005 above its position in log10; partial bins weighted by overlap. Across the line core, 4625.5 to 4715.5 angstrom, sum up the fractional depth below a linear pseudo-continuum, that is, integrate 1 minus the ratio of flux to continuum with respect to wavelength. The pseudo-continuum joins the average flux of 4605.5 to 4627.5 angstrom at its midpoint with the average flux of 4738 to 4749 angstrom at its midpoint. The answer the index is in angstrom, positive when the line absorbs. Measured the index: 8.4 angstrom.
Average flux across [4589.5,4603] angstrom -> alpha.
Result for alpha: 19.5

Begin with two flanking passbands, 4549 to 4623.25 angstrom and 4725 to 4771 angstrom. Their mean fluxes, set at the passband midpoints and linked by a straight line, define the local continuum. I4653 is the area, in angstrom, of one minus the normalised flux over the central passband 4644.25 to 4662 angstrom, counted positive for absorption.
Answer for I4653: 8.0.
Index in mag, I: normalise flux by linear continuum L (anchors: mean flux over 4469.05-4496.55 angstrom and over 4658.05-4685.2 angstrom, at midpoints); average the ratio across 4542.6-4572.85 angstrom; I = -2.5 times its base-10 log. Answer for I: -0.25 mag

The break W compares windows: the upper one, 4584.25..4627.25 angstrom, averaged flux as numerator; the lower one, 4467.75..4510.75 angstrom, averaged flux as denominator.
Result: 1.14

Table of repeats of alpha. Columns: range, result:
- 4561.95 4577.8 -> 18.9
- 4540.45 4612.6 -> 18.6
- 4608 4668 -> 14.7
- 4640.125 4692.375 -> 13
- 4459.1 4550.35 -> 16.9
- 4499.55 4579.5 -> 17.7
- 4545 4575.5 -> 18.3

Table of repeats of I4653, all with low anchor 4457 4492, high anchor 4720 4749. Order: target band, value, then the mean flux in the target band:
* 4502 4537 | -1.3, 17.4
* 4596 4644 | -4.3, 18.9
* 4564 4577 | -1.4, 18.9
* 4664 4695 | 4.7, 15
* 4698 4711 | -2.0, 20.5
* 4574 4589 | -1.7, 19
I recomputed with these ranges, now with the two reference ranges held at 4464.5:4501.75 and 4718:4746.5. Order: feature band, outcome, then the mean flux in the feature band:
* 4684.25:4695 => -0.155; 20.8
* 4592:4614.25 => -0.136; 19.8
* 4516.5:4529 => -0.053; 17.7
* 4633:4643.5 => -0.072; 18.9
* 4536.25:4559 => -0.011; 17.2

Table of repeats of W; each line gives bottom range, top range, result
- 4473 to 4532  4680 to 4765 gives 1.09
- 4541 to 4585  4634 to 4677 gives 0.61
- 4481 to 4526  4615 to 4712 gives 0.93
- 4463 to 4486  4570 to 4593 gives 1.17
